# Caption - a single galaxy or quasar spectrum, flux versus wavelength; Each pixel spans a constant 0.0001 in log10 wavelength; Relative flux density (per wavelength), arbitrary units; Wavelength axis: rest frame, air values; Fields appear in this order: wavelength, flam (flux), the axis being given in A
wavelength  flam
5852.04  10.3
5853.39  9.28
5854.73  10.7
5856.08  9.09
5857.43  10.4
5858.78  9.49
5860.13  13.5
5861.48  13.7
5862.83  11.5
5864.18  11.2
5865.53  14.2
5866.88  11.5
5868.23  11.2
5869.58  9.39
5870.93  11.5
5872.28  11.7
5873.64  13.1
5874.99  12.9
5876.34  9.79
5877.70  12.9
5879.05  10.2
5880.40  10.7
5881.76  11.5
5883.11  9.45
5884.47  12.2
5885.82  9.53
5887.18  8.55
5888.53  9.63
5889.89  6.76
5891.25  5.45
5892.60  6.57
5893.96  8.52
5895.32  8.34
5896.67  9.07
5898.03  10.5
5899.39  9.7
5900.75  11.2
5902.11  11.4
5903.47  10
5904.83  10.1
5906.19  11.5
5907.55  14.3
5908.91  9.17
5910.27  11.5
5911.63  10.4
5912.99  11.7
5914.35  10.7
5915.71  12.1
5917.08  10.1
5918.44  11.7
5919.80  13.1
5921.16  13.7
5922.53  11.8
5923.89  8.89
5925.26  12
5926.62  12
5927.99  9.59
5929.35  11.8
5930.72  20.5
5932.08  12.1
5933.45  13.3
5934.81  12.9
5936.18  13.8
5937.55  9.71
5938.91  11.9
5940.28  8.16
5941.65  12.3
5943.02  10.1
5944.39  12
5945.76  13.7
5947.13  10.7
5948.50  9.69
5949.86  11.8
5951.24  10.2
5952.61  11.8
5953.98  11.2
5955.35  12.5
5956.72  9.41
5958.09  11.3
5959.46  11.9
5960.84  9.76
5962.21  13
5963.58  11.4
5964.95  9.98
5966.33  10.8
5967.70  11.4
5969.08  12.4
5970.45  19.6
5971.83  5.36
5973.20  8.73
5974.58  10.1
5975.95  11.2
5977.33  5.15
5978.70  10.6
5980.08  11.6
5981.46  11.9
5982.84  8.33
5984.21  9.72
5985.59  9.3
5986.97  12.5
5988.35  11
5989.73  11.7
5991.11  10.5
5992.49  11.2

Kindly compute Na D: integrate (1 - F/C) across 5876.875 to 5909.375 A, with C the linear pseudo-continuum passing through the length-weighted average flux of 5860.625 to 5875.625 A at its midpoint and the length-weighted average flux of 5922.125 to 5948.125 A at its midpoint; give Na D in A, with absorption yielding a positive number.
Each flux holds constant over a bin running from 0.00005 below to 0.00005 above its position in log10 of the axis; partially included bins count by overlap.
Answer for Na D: 5.7 A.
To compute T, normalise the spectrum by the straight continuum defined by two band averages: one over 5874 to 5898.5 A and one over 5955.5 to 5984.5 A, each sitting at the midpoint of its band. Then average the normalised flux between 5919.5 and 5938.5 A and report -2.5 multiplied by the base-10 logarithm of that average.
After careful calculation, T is -0.223 mag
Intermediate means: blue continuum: 9.62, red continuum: 10.7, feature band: 12.5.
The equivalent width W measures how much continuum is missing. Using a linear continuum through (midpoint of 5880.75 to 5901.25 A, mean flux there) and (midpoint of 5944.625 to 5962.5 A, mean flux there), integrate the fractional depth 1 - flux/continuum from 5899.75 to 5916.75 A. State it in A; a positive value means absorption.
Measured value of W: -2.4 A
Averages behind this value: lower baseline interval 9.14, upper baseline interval 11.3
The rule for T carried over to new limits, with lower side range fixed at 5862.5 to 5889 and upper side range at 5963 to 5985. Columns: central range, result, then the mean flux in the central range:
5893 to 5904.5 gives 0.13 mag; 9.77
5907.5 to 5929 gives -0.05 mag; 11.3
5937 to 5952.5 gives -0.03 mag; 11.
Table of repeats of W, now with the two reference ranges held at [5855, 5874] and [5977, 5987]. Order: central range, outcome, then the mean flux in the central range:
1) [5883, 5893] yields 2.4 A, 8.52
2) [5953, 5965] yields -1.2 A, 11.2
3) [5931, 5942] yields -1.6 A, 12.1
